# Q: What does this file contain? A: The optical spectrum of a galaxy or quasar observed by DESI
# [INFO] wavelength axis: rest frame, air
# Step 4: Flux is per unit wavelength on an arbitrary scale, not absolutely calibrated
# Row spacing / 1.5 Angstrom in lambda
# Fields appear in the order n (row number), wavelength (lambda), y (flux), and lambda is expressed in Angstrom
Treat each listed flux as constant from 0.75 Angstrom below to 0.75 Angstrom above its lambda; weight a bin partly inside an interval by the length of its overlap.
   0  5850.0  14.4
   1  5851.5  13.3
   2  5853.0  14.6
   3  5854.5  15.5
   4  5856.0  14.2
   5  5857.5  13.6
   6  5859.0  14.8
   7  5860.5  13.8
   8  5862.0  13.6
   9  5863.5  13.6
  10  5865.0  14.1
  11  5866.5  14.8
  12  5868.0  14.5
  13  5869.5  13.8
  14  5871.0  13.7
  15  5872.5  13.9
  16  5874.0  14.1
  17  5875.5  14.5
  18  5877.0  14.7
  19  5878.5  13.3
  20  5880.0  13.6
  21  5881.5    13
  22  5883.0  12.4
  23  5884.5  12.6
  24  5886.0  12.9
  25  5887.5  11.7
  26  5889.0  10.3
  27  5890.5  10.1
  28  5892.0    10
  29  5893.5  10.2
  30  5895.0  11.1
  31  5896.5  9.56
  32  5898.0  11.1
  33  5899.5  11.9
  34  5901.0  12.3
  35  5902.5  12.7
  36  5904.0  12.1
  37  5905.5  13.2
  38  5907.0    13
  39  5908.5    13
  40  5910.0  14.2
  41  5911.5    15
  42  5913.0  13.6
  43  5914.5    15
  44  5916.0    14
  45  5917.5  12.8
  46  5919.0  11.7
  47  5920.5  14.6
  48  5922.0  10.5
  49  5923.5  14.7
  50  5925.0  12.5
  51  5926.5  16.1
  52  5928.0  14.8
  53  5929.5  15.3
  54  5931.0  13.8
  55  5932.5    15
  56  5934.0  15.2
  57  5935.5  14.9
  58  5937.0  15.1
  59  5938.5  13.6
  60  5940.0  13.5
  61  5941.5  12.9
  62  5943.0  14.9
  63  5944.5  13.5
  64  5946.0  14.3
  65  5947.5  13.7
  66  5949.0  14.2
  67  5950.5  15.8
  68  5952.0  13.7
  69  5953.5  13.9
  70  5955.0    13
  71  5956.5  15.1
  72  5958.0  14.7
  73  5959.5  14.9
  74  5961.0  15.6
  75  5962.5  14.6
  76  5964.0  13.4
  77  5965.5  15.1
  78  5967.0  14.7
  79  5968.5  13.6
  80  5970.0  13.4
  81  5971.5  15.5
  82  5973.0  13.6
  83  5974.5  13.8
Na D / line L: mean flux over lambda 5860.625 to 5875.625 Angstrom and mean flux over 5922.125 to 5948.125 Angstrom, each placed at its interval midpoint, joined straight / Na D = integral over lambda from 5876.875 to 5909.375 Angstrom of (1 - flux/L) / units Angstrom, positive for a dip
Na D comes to 4.9 Angstrom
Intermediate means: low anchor 14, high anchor 14.3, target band 12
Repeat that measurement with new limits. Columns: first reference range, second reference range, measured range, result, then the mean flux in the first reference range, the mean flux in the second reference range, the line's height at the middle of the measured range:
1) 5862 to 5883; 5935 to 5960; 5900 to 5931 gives 1.2 Angstrom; 13.9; 14.2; 14.1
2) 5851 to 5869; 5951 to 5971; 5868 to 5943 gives 5.7 Angstrom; 14.2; 14.3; 14.3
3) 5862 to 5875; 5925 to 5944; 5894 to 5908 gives 2.3 Angstrom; 14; 14.5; 14.3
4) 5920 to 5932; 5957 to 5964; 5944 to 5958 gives 0.4 Angstrom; 14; 14.8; 14.6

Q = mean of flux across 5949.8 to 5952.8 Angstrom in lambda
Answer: 14.7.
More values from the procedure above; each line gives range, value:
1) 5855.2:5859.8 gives 14.2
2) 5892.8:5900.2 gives 10.8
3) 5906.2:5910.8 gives 13.4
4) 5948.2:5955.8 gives 14.1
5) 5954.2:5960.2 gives 14.4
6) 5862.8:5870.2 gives 14.2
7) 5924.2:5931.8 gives 14.5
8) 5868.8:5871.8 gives 13.8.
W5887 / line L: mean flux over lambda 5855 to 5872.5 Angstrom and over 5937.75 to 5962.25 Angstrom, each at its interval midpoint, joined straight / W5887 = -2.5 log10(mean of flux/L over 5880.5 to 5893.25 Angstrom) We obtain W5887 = 0.211 mag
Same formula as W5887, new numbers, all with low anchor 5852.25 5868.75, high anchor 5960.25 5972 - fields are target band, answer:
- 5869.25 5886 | 0.06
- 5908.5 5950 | 0.03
